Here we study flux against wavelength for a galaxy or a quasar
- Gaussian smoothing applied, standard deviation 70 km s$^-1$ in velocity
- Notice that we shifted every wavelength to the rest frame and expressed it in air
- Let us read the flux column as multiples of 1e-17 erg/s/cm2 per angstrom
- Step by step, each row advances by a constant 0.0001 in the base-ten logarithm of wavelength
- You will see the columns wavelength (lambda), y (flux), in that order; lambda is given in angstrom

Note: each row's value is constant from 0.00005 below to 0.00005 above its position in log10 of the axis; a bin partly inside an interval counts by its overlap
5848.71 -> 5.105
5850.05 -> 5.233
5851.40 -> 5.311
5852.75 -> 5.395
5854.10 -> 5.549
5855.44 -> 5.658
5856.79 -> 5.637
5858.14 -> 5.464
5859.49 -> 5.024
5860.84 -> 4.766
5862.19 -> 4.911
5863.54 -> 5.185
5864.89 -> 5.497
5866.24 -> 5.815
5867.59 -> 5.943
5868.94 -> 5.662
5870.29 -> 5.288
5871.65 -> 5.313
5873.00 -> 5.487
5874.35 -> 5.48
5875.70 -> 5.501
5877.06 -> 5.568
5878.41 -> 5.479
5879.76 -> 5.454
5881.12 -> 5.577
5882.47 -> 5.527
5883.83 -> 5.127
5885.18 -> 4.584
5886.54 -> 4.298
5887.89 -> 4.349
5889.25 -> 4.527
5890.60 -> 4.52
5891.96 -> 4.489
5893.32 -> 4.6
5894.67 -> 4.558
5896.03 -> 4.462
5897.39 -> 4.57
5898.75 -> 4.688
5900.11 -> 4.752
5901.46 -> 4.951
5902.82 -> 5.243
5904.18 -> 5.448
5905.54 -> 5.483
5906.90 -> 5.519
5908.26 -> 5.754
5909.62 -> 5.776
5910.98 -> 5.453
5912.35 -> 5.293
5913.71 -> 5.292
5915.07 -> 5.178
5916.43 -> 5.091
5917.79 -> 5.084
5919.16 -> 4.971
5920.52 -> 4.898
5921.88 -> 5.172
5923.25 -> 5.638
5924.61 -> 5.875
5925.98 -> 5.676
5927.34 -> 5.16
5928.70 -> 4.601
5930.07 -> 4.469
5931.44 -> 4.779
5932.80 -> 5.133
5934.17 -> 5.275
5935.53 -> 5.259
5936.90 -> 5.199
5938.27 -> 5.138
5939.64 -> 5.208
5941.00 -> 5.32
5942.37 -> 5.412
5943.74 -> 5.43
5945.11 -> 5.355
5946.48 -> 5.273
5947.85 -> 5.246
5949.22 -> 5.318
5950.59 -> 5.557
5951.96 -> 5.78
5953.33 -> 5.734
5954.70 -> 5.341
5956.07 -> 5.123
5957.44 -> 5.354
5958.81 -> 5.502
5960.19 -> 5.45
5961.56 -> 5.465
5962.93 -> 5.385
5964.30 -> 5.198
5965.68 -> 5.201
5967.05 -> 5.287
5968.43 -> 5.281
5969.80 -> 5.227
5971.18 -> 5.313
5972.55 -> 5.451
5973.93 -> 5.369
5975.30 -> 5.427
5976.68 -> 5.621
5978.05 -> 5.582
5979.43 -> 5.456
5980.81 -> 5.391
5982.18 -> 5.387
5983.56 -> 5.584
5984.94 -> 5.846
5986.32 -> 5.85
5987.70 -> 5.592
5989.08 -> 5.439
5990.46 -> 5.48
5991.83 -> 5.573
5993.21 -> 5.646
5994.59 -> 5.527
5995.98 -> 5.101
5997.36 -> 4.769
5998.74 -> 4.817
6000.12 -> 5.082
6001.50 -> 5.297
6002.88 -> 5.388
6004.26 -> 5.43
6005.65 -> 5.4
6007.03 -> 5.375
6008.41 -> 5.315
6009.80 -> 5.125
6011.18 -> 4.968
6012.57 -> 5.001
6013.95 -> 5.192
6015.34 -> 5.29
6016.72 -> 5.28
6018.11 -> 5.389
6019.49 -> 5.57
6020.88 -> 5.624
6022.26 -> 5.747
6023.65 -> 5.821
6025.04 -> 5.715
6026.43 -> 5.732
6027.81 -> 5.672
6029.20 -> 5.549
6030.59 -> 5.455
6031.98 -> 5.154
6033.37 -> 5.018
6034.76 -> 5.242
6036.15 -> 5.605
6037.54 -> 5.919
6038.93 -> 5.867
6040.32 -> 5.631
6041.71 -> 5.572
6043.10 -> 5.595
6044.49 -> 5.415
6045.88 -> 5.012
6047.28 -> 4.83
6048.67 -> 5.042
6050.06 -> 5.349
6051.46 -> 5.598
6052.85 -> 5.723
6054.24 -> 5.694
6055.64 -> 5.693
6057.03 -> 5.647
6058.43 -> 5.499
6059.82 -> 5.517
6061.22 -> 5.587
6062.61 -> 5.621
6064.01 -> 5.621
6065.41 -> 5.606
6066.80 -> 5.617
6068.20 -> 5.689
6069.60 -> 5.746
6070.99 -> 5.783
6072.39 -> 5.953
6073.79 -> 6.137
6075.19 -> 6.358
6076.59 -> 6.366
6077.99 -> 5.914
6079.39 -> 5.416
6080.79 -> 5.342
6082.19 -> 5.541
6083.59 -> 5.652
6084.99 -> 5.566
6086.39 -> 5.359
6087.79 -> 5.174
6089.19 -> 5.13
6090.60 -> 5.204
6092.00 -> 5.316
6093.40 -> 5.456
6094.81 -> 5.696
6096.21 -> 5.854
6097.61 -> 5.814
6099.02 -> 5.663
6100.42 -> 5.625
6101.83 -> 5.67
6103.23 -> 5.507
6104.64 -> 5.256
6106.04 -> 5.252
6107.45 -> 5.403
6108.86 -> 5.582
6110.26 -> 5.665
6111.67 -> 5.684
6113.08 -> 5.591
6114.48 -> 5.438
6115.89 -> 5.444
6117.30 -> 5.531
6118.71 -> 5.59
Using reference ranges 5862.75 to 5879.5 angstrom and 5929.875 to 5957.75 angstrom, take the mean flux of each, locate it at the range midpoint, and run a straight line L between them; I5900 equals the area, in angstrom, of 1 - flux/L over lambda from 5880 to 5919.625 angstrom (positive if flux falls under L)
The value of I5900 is 3.0 angstrom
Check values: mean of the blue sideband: 5.51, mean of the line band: 5.01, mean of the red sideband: 5.29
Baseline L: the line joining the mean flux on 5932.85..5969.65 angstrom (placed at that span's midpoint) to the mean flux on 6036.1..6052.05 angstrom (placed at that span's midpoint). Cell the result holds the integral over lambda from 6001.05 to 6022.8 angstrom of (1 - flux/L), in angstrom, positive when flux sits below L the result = 0.3 angstrom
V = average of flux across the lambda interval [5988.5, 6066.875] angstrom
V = 5.43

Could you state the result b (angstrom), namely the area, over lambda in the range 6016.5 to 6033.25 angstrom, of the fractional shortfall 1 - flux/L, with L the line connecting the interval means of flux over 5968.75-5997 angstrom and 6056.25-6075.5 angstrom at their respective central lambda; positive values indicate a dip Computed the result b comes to 0.2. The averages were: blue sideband 5.48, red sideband 5.73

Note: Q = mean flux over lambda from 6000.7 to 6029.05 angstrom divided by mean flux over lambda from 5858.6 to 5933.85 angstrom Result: 1.05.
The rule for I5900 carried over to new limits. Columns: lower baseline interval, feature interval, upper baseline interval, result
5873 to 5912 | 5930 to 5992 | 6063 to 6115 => -1.39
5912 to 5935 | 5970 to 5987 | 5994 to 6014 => -1.12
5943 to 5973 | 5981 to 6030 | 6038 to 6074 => 0.49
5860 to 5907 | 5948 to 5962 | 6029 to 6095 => -0.46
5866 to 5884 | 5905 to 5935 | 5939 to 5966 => 1.05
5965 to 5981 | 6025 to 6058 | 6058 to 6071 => 0.48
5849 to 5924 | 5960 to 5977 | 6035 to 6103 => 0.07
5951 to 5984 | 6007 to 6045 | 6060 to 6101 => 0.51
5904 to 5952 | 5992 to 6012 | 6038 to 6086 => 0.85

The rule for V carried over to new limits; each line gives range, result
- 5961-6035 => 5.39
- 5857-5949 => 5.17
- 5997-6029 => 5.36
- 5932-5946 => 5.27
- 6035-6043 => 5.68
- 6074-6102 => 5.61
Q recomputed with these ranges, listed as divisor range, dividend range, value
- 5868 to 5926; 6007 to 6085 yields 1.08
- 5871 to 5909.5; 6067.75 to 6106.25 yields 1.11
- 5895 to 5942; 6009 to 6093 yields 1.07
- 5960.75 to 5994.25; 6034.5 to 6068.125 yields 1.01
